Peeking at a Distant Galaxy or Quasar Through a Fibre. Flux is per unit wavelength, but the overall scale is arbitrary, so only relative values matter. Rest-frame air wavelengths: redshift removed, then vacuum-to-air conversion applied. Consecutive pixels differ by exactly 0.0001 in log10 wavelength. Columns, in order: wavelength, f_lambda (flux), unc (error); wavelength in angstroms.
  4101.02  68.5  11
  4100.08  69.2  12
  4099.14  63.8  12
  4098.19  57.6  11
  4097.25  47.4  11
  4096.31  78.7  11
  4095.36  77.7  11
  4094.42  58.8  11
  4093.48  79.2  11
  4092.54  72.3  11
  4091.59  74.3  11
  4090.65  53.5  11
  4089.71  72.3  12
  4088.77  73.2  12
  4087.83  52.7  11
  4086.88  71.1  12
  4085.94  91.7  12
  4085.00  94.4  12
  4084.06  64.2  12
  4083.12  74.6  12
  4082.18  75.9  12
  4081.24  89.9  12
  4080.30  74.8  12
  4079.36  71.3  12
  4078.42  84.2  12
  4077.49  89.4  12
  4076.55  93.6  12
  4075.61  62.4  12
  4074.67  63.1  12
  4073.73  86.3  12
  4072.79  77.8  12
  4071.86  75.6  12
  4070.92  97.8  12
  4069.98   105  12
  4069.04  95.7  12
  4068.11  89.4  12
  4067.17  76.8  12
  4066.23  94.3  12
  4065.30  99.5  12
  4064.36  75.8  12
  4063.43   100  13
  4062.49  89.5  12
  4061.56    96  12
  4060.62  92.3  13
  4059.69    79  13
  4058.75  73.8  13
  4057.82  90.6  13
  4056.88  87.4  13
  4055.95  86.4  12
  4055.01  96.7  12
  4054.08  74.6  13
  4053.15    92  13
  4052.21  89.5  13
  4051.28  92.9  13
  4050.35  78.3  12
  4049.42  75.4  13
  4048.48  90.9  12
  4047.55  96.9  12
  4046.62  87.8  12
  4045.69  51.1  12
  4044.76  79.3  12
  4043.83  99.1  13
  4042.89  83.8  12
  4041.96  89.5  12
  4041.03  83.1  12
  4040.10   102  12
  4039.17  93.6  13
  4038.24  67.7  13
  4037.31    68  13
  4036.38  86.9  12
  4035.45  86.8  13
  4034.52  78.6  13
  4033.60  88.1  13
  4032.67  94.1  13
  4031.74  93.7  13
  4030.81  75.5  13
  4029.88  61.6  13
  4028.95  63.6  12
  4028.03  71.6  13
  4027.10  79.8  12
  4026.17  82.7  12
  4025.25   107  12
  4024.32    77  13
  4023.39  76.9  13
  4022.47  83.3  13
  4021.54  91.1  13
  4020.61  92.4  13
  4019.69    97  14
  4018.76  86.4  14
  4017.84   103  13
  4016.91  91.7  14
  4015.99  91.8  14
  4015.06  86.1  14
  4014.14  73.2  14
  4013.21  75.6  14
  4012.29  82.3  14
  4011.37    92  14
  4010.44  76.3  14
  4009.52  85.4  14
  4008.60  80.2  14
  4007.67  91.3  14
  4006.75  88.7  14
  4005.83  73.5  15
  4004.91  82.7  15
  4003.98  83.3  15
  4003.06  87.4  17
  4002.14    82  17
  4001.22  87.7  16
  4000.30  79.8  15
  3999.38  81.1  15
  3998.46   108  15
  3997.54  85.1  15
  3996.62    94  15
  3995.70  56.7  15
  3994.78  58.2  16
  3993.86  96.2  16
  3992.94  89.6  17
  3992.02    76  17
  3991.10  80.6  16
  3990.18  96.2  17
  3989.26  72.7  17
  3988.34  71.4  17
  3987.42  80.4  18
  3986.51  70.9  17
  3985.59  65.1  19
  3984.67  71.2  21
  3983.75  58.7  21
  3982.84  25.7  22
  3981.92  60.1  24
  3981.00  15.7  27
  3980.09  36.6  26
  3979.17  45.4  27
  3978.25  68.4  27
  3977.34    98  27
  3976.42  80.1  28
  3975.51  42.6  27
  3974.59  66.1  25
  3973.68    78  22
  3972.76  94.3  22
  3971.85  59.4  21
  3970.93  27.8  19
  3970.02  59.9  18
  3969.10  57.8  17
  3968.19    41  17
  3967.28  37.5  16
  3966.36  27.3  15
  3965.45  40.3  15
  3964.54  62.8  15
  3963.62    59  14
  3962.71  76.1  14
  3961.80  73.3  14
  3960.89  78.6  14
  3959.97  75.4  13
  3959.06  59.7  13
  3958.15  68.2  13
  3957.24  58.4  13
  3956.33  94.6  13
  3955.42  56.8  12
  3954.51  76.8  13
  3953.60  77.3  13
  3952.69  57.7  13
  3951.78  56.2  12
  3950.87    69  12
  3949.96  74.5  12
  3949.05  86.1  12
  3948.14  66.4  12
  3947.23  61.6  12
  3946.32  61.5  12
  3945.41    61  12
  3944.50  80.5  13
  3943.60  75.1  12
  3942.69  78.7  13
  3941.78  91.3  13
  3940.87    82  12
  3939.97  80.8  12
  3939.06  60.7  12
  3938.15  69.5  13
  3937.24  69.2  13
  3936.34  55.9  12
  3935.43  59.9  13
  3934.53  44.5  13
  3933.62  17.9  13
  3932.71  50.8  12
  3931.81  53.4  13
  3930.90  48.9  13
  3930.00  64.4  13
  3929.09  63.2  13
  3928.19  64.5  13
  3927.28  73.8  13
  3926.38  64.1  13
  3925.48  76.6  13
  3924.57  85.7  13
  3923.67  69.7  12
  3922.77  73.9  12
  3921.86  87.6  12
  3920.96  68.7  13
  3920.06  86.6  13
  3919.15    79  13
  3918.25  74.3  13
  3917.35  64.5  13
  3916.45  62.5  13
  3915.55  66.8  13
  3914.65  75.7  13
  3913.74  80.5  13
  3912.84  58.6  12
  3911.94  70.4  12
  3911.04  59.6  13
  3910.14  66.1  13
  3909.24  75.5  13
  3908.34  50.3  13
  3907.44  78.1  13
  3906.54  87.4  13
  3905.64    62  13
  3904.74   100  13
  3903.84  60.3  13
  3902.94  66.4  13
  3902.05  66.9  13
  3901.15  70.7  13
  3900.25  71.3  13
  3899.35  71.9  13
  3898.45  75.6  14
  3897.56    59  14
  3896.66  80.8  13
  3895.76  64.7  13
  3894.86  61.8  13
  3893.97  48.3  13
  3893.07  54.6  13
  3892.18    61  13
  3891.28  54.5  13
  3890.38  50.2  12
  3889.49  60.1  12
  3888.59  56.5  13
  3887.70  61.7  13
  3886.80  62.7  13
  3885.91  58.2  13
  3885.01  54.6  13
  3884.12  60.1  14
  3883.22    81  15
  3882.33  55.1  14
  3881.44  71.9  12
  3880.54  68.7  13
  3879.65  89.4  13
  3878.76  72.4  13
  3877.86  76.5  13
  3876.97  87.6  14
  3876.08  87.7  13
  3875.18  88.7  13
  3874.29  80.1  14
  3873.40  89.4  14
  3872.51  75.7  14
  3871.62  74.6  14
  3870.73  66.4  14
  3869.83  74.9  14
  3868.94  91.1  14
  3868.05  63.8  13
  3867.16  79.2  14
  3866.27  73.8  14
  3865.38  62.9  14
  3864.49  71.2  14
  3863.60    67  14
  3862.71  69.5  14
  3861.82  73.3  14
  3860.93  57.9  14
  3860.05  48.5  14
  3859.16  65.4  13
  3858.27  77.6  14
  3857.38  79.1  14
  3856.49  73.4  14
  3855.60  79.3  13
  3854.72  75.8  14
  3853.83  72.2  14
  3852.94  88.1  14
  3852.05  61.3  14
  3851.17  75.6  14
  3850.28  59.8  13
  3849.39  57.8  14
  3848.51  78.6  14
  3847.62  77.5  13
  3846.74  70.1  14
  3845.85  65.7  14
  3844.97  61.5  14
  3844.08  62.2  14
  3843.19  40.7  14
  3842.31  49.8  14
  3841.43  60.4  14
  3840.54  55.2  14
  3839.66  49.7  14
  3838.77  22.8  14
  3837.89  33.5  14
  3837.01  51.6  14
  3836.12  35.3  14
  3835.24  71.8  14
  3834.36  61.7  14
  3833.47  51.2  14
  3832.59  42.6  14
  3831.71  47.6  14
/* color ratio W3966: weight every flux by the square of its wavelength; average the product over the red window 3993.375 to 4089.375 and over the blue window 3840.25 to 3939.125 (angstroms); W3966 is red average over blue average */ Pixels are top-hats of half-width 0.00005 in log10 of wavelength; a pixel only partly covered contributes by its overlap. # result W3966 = 1.3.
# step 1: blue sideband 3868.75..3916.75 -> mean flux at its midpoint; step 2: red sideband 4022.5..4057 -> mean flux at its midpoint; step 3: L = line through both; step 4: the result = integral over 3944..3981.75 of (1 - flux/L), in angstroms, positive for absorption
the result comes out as 6.7 angstroms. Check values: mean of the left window 69.5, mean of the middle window 62.6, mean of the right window 83.5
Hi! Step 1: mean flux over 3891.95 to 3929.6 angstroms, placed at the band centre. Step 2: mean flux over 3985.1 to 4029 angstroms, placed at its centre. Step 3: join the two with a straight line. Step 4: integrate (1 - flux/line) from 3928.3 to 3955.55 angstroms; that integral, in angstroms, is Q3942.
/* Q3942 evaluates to 3.4 angstroms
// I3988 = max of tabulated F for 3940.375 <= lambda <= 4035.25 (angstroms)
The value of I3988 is 108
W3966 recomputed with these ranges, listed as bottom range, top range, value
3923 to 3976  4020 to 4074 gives 1.40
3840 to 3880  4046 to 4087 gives 1.32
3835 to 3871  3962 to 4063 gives 1.30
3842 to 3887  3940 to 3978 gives 0.99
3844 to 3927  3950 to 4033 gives 1.10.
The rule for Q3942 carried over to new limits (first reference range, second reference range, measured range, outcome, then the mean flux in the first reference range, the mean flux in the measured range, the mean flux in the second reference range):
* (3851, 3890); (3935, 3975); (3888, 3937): 2.2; 71.8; 65.9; 66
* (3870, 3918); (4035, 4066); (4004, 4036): -0.6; 69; 84.1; 86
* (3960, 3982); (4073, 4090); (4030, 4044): -3.2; 58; 85.1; 77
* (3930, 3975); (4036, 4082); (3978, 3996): 1.5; 63.7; 64.8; 85.2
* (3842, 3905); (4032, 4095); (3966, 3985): 5.3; 69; 54.9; 82.6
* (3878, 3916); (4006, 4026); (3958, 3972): 3.9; 66.8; 56.2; 86.8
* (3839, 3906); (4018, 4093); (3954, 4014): 5.5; 68.3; 70.2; 83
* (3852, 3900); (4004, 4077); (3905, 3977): 8.9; 69.8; 66.4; 85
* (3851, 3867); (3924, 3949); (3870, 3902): 0.1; 70.7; 68.7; 65.6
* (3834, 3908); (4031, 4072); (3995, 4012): -0.4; 67.1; 83.8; 86.9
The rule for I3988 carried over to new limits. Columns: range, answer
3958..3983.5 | 98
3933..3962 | 94.6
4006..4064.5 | 107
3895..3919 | 100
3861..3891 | 91.1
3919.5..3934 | 87.6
